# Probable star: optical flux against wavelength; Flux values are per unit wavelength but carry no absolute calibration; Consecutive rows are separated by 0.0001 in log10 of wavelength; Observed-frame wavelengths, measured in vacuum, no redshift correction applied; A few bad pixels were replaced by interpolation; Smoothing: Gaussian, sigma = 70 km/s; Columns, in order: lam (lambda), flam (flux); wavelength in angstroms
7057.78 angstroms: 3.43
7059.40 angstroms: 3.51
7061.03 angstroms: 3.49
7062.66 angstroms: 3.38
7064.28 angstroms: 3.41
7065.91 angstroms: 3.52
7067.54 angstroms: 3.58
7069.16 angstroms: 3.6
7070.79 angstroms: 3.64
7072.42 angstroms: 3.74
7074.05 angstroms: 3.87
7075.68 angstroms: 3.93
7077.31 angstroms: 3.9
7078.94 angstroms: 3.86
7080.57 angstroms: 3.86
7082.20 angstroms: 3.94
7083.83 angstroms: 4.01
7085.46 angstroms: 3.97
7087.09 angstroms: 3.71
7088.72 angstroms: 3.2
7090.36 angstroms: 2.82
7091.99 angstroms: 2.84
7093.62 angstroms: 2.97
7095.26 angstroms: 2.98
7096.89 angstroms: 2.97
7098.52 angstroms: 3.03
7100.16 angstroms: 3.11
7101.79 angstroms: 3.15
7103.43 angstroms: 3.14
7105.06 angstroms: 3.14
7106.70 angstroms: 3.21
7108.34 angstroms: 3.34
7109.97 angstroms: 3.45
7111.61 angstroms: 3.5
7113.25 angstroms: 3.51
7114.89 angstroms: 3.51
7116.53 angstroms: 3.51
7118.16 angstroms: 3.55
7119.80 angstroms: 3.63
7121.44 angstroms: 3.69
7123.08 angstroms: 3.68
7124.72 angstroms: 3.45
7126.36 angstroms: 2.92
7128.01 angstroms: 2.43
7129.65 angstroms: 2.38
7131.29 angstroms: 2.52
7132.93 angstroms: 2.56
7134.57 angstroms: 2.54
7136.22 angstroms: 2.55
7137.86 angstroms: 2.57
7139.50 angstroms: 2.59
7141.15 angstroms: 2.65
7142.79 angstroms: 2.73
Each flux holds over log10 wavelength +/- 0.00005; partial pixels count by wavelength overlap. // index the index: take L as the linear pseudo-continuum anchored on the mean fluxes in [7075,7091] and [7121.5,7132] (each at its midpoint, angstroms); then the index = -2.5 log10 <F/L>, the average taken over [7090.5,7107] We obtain 0.14 mag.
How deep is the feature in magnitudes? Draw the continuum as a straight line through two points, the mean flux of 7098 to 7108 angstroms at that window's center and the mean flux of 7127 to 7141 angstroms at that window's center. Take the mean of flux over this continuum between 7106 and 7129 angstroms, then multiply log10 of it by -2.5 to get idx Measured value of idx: -0.18 mag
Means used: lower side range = 3.14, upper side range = 2.53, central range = 3.38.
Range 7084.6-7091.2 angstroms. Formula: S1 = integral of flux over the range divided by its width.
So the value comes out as 3.43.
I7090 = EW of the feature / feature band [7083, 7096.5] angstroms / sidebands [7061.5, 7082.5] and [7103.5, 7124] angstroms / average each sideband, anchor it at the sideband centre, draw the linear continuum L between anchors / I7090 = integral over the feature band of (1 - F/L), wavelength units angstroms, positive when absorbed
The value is 1.1 angstroms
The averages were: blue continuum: 3.7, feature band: 3.3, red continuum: 3.47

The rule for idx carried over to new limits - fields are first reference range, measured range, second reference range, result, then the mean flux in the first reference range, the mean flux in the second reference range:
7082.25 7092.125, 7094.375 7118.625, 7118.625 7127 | 0.07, 3.51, 3.49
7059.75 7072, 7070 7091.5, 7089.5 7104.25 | -0.14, 3.52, 3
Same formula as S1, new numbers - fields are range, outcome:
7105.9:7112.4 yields 3.38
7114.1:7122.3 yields 3.58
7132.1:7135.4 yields 2.55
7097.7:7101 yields 3.07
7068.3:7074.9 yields 3.71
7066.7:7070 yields 3.59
